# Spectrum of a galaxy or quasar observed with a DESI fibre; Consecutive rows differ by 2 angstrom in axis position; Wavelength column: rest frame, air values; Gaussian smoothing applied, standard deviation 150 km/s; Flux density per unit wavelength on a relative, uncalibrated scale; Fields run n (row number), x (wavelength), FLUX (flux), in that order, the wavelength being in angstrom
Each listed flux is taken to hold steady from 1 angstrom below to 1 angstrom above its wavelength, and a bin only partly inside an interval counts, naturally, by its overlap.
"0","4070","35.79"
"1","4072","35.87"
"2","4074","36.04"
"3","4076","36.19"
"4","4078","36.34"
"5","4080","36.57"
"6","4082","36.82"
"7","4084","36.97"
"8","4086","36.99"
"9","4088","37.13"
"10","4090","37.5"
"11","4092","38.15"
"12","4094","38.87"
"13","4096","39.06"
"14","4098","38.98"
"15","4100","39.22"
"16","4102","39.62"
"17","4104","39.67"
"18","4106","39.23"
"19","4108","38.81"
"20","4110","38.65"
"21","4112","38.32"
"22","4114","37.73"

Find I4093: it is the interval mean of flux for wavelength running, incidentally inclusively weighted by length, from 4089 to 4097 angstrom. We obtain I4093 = 38.4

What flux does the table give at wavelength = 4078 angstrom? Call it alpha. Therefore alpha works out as 36.34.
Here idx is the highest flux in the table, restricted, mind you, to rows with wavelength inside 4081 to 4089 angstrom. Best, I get 37.13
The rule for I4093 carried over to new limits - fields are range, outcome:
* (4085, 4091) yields 37.2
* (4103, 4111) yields 39.1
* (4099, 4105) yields 39.5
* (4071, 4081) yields 36.2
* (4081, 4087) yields 36.9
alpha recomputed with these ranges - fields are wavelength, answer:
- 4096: 39.06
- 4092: 38.15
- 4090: 37.5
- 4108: 38.81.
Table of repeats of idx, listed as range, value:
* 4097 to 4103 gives 39.62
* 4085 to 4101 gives 39.22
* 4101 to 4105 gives 39.67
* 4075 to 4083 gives 36.82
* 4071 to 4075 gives 36.04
